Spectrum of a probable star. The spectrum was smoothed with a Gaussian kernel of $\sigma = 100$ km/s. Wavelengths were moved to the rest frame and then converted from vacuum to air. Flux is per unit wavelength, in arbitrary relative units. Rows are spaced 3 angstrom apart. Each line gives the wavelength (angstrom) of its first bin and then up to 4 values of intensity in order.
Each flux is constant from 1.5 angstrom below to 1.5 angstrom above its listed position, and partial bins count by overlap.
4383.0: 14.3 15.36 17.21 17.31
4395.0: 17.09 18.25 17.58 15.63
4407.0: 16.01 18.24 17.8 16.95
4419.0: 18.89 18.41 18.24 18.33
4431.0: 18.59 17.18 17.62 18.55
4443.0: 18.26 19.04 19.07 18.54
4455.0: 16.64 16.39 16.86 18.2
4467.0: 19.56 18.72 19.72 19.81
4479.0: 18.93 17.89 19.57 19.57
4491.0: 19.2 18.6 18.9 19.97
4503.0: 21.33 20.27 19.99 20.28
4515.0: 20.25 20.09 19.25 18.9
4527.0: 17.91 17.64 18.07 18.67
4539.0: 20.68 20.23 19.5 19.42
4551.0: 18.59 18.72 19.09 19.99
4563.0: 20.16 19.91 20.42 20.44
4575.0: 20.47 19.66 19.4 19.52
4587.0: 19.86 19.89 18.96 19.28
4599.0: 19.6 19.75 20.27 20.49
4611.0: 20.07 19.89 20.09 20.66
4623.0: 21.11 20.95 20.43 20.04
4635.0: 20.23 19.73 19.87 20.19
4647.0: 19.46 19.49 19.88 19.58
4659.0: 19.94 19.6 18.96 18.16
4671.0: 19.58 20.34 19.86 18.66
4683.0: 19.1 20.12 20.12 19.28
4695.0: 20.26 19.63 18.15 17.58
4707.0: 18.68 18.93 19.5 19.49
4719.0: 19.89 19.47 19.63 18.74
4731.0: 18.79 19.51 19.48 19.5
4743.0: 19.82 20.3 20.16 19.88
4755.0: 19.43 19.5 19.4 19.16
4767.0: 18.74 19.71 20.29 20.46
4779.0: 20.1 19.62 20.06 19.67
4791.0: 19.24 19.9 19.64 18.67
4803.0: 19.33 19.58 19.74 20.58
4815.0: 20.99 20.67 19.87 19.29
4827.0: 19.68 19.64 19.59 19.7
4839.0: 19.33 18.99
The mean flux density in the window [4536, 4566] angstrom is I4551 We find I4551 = 19.6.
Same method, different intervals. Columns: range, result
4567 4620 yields 19.9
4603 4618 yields 20.2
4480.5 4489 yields 19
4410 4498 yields 18.4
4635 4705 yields 19.5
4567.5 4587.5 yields 20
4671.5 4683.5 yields 19.5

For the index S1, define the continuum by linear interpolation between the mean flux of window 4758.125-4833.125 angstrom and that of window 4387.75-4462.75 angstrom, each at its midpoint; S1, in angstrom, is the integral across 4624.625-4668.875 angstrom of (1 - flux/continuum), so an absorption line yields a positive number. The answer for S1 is -2.02 angstrom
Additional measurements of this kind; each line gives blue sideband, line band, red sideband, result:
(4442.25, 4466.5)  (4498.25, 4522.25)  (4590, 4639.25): -1.92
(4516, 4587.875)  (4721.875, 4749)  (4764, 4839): 0.23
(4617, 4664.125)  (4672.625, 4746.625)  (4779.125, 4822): 2.16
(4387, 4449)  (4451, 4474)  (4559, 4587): 0.47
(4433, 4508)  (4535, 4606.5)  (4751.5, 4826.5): -2.36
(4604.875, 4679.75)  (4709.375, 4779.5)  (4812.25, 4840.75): 1.15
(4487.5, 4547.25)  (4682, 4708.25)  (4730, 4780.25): 0.53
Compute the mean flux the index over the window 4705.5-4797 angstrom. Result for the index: 19.6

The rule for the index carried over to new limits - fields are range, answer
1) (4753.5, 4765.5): 19.4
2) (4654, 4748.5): 19.4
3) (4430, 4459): 18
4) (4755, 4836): 19.7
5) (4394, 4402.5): 17.7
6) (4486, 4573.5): 19.5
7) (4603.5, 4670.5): 20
